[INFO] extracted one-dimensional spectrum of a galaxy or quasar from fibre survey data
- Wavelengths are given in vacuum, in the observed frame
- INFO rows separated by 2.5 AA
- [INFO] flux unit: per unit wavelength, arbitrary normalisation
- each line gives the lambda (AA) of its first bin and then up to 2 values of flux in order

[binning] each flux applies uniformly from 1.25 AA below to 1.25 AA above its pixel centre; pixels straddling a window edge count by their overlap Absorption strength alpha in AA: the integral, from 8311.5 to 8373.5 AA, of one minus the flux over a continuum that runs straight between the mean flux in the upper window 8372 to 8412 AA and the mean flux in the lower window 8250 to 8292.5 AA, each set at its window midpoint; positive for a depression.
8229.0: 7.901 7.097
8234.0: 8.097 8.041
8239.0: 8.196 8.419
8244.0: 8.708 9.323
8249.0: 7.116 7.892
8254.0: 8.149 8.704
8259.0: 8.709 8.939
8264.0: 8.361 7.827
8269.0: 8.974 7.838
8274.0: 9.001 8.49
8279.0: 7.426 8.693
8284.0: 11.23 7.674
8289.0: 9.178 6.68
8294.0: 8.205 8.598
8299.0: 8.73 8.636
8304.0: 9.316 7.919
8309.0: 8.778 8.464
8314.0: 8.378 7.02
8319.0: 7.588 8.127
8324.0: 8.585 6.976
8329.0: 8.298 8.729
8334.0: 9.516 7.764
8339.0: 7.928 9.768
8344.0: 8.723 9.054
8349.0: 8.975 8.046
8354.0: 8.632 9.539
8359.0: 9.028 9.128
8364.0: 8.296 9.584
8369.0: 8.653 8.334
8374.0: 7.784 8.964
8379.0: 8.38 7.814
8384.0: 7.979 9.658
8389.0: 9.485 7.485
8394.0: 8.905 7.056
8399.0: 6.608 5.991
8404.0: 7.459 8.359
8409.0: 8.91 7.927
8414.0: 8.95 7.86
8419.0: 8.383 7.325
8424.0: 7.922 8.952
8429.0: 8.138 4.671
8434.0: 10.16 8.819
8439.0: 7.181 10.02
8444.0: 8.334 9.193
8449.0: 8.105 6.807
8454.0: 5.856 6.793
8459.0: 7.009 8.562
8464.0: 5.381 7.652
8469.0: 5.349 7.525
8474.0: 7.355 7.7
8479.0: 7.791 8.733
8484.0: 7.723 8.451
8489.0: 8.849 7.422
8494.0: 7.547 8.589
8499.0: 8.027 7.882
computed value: -2.3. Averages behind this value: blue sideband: 8.46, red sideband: 8.06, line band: 8.52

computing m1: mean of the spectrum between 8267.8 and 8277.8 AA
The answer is 8.57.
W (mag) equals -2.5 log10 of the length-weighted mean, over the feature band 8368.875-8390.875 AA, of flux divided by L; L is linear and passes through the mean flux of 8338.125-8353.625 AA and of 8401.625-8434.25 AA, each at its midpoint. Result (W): -0.02 mag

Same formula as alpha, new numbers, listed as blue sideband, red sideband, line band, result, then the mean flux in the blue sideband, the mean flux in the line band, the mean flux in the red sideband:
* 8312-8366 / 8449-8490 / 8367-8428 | -1.2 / 8.5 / 8.15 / 7.36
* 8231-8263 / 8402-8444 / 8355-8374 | -1.5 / 8.29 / 8.86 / 8.15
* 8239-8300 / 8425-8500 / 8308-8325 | 0.3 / 8.45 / 8.12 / 7.76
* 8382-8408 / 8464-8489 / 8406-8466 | -1.3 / 7.91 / 7.89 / 7.54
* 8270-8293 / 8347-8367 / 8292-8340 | 2.2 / 8.47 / 8.27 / 8.88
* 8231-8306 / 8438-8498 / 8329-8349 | -1.5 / 8.42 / 8.76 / 7.67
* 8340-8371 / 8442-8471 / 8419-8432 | 0.2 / 8.93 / 7.65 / 7.27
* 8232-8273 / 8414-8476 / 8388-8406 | 0.6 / 8.31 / 7.58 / 7.67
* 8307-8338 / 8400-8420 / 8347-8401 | -2.8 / 8.18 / 8.47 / 7.96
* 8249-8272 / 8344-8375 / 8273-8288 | -0.6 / 8.33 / 8.76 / 8.76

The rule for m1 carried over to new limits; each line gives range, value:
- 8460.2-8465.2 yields 6.99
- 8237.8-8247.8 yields 8.66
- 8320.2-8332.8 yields 8.15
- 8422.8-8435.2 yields 7.96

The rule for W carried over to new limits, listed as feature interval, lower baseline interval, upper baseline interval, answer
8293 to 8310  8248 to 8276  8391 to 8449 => -0.04 mag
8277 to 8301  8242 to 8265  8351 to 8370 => 0.01 mag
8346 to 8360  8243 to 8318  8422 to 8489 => -0.09 mag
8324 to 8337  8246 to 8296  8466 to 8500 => -0.01 mag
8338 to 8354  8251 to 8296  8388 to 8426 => -0.08 mag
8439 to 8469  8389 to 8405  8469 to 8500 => 0.03 mag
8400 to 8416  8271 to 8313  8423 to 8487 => 0.00 mag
